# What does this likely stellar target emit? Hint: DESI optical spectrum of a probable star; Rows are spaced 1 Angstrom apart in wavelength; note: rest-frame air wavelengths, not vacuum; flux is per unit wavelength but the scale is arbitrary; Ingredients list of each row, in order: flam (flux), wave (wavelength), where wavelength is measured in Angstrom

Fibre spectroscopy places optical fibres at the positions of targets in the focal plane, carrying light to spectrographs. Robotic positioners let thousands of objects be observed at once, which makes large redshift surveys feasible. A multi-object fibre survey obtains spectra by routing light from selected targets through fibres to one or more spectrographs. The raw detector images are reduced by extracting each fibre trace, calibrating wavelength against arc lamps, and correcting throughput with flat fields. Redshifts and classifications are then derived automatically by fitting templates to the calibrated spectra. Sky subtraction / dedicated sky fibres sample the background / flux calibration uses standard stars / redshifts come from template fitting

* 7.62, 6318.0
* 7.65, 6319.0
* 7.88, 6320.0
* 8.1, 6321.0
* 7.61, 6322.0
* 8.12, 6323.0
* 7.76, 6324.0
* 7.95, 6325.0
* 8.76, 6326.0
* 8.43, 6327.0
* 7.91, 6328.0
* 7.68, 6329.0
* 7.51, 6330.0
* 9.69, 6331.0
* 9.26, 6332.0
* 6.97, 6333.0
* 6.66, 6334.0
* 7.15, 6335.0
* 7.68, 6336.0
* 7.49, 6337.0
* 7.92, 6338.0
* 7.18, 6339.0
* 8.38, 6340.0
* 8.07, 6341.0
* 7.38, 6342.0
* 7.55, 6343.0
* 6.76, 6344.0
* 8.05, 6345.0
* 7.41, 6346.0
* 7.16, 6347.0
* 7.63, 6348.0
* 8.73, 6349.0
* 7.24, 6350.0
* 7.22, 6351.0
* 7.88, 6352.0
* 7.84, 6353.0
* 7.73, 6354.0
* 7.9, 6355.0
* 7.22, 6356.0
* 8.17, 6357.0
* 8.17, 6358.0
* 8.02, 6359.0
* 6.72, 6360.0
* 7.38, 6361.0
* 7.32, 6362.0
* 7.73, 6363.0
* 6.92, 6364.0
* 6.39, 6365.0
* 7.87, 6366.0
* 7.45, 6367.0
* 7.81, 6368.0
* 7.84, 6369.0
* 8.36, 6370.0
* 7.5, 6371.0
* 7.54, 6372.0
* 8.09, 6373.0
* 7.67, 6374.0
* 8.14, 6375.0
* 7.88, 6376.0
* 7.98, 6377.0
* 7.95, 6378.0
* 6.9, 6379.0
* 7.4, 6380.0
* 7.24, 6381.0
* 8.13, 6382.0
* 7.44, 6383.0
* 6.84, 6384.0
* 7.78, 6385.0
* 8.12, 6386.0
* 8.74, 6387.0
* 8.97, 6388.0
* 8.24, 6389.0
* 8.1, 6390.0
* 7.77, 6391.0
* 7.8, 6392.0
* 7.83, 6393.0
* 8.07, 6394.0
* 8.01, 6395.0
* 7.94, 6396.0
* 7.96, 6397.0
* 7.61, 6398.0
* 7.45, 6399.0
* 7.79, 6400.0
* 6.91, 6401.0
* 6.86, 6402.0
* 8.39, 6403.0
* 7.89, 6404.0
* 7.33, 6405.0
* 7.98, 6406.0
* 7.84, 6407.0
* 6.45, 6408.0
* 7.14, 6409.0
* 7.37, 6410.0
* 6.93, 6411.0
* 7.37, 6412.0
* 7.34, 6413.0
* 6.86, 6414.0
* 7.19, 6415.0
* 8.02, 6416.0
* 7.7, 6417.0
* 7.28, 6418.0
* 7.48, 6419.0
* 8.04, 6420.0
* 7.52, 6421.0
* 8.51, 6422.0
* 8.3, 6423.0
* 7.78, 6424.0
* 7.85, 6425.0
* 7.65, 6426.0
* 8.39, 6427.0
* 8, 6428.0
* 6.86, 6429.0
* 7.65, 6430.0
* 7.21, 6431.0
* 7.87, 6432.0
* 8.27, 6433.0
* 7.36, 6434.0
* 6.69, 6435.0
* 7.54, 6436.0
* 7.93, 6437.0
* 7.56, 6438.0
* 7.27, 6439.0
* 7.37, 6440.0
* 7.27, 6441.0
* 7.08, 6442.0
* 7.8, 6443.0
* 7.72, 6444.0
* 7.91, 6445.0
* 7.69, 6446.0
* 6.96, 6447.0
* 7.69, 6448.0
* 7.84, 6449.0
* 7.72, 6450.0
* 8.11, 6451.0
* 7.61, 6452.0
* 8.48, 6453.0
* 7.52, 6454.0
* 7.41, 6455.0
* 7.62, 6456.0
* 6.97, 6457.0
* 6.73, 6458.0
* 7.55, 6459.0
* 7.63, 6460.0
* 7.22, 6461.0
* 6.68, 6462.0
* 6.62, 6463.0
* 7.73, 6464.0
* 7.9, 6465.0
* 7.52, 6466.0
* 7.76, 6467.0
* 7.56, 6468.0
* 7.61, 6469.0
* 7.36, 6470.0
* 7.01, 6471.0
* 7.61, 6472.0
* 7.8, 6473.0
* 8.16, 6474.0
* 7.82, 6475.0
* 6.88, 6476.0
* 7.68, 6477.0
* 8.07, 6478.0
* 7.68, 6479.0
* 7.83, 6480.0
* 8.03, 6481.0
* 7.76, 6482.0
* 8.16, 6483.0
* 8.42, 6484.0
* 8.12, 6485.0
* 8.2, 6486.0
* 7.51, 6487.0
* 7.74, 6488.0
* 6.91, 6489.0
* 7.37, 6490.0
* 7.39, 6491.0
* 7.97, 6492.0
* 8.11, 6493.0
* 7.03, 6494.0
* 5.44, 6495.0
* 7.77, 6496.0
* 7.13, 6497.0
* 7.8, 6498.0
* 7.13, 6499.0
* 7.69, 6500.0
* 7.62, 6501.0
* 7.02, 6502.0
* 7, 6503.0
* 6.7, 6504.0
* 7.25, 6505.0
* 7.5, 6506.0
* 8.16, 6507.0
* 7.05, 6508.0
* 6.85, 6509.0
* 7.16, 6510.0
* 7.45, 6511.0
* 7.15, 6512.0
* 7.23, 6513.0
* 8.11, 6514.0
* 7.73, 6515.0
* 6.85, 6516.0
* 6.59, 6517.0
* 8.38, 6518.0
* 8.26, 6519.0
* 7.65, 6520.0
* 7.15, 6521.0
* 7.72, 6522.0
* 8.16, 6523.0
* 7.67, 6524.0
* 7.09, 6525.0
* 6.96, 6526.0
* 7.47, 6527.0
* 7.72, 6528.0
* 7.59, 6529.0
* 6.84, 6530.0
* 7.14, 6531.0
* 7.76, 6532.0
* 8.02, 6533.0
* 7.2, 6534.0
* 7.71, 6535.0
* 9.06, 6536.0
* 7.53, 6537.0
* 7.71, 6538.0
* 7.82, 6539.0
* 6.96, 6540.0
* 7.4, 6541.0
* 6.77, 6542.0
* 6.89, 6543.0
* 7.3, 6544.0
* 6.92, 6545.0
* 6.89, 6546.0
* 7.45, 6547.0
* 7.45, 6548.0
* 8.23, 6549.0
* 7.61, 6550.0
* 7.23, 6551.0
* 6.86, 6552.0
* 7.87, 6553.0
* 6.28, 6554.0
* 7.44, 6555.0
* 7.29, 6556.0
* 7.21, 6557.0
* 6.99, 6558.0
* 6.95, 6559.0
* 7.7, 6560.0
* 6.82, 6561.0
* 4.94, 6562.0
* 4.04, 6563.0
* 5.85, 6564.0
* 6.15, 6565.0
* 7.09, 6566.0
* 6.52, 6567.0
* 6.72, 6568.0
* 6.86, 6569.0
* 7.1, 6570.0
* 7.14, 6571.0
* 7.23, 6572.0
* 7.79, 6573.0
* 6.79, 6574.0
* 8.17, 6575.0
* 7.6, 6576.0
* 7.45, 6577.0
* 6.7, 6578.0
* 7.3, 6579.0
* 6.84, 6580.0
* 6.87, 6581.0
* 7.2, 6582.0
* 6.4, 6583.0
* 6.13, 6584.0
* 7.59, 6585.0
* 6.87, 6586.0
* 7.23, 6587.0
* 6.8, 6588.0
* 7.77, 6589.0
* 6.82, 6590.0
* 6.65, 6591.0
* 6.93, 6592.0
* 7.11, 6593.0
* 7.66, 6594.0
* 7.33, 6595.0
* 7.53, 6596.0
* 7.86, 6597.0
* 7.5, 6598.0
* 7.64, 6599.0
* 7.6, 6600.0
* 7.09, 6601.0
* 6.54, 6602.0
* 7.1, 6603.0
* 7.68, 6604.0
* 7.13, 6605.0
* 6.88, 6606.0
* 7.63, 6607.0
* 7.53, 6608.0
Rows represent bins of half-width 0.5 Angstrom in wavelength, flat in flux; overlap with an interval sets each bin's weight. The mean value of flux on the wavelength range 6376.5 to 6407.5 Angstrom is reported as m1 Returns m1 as 7.78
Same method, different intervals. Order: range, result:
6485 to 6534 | 7.43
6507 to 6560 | 7.41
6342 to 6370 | 7.57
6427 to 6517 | 7.5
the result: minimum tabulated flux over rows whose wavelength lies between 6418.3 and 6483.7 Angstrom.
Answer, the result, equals 6.62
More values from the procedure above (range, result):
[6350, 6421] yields 6.39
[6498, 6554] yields 6.28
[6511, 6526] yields 6.59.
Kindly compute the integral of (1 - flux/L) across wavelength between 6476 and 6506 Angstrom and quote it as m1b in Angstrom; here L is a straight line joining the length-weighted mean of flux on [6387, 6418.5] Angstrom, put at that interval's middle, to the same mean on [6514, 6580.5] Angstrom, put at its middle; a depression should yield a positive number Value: -0.5 Angstrom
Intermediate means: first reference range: 7.64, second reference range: 7.23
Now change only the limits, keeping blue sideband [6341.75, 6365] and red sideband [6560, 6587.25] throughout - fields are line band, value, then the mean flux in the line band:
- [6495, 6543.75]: -3.1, 7.43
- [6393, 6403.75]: -0.5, 7.71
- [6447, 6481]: -1.8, 7.56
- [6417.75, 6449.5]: -1.6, 7.64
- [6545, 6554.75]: -0.6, 7.3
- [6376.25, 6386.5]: -0.2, 7.59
